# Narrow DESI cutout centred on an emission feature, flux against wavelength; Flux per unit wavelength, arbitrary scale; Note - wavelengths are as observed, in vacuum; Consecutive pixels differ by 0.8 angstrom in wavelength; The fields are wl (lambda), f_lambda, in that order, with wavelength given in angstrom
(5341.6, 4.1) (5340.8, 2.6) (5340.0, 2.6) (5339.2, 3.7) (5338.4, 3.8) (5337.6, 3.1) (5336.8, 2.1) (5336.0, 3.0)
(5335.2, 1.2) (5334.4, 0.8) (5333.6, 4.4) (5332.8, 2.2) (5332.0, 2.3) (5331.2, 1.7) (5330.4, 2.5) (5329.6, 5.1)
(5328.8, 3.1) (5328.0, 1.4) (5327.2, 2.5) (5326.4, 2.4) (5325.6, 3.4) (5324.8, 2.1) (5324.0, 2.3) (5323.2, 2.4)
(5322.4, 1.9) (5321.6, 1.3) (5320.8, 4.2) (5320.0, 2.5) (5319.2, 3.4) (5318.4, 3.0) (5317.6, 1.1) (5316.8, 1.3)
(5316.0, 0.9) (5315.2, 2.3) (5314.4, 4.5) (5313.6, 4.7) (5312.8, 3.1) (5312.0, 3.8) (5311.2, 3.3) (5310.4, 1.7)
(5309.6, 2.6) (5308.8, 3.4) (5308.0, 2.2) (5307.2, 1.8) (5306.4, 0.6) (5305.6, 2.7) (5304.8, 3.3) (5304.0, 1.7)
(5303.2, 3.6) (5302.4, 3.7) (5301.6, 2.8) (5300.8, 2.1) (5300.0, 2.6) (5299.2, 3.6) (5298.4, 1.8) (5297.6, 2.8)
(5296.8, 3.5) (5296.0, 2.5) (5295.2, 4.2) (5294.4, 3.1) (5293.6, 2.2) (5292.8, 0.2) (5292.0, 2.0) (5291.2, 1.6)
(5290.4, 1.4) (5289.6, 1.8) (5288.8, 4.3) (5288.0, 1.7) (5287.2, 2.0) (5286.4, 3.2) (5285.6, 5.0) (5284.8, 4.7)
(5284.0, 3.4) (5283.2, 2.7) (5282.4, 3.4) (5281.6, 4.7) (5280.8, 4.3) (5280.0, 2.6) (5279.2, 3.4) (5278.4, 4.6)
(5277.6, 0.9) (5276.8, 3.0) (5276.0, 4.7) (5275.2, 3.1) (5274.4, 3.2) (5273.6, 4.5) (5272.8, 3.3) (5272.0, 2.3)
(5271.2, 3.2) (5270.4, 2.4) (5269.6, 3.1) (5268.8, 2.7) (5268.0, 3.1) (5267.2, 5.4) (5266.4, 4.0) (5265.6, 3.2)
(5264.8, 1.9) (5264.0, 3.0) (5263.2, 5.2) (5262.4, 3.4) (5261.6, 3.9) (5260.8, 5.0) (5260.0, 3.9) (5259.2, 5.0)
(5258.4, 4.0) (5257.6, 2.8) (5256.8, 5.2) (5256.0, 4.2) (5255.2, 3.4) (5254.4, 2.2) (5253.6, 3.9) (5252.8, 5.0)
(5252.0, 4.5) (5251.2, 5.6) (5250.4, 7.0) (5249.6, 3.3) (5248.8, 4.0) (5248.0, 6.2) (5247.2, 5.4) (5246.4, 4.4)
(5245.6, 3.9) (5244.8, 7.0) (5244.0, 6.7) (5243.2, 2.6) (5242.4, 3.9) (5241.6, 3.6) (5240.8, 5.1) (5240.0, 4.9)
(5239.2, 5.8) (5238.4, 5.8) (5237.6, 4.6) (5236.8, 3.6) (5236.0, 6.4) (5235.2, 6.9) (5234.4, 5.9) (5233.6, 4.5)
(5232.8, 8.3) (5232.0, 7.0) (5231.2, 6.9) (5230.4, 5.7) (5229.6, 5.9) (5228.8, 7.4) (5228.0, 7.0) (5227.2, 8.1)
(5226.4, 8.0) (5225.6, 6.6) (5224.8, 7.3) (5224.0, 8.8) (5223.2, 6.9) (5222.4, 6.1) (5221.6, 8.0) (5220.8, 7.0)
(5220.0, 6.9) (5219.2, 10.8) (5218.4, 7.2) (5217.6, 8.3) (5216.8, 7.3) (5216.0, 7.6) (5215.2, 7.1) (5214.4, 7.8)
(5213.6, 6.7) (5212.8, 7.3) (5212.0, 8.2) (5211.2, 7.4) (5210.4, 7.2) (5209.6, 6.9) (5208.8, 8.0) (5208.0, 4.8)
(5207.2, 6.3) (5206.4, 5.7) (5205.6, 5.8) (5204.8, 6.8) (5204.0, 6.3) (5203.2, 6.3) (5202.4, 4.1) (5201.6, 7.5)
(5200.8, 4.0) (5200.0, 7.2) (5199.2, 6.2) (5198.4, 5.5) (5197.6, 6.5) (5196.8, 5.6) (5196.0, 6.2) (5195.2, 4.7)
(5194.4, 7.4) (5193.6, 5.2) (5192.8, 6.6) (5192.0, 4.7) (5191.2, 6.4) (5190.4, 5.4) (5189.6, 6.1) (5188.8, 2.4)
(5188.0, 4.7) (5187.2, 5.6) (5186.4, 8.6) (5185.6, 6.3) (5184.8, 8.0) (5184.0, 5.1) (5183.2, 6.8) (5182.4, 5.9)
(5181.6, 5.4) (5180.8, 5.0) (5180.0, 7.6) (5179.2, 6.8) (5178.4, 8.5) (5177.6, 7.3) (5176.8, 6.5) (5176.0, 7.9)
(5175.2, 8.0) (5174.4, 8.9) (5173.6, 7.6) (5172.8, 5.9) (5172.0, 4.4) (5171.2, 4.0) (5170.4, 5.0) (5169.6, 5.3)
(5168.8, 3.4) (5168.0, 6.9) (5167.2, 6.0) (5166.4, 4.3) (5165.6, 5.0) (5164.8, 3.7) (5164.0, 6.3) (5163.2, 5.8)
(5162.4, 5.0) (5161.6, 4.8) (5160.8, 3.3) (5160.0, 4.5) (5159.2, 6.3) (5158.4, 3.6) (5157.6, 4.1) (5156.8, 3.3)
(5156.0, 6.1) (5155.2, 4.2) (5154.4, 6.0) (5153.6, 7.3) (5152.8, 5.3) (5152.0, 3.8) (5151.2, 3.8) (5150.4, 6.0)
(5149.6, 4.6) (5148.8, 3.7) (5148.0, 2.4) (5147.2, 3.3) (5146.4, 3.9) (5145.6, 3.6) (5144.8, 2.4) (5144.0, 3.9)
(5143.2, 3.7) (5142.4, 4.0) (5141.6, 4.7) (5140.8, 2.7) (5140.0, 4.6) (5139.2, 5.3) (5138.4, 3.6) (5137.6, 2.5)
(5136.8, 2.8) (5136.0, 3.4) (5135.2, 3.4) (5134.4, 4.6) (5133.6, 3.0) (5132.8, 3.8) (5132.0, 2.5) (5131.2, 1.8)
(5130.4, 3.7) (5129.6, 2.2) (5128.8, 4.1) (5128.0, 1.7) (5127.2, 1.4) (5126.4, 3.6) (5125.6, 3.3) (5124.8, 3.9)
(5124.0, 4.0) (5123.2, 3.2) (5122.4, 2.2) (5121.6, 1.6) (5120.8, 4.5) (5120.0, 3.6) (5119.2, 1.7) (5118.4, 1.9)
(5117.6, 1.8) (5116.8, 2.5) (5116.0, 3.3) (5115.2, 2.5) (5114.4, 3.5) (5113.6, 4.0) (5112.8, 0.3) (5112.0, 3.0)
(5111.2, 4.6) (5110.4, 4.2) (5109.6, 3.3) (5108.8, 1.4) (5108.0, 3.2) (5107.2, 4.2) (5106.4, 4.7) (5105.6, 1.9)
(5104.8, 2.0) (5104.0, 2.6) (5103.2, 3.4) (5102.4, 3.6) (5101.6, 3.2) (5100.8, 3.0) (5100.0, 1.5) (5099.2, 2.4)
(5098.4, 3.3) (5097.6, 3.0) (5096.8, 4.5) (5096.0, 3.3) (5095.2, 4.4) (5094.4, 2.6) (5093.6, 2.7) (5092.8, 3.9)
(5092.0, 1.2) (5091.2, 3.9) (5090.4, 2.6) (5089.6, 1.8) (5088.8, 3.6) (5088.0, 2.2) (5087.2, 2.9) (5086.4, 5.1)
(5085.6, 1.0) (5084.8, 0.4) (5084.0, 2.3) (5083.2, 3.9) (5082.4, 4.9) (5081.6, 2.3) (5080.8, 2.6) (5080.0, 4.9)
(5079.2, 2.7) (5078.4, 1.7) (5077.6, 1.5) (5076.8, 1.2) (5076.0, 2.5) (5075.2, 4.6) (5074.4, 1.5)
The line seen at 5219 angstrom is C III] 1909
